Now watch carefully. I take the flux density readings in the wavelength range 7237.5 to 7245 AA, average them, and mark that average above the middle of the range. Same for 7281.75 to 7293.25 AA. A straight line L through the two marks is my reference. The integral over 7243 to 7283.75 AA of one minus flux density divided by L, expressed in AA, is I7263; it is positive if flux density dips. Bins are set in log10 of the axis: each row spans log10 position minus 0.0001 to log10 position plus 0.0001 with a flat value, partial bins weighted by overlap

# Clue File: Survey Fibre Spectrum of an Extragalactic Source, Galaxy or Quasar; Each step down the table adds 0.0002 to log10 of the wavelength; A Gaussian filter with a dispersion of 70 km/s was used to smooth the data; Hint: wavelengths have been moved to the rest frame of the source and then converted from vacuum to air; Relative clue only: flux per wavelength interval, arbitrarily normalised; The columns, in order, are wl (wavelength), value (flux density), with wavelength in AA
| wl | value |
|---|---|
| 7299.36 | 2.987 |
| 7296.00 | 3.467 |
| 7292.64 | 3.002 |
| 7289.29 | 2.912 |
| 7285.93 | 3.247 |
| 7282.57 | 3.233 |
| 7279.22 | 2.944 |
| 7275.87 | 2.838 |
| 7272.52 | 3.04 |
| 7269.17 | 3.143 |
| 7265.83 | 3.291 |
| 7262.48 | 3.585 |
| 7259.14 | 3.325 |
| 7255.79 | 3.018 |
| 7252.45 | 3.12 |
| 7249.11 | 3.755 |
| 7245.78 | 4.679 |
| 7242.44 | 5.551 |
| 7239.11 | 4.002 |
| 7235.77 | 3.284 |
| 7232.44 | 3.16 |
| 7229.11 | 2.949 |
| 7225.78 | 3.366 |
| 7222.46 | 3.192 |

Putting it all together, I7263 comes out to 5.96 AA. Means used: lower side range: 4.77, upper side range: 3.1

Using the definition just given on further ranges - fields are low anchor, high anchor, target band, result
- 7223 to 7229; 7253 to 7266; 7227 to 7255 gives -4.5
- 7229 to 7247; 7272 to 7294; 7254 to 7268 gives 0.8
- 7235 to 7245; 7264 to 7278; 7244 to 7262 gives 1.2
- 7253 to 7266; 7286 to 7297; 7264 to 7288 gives 0.7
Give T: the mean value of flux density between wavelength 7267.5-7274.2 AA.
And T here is 3.09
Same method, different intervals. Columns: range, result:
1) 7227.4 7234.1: 3.06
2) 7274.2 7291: 3.04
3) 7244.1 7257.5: 3.64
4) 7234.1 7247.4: 4.38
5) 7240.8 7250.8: 4.66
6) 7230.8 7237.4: 3.22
